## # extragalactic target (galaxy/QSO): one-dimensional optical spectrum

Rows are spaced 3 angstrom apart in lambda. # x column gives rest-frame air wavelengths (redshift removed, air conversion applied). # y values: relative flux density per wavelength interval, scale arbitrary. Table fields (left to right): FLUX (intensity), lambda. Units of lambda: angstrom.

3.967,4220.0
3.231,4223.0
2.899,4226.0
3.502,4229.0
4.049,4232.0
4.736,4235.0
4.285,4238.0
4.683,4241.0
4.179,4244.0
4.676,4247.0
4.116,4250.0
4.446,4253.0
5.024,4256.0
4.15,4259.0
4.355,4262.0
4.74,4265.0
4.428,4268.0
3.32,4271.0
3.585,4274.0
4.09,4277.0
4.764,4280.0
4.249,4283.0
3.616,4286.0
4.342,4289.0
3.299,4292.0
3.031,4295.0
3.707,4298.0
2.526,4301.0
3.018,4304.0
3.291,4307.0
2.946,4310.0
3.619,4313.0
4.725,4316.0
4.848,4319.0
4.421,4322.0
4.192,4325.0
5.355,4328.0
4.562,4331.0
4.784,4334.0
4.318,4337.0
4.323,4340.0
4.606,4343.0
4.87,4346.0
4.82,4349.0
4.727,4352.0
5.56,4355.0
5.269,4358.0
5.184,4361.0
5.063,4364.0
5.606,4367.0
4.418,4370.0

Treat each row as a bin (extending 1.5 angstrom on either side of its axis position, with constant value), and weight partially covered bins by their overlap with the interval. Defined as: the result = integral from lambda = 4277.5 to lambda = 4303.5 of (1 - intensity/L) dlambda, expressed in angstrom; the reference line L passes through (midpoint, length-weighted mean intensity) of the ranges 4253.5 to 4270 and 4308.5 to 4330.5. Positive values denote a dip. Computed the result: 4.3 angstrom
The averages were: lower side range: 4.5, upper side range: 4.31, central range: 3.68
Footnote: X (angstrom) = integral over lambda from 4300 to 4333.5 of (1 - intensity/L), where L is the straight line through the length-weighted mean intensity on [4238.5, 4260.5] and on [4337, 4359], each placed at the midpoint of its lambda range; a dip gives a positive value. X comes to 5.1 angstrom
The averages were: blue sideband 4.46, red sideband 4.83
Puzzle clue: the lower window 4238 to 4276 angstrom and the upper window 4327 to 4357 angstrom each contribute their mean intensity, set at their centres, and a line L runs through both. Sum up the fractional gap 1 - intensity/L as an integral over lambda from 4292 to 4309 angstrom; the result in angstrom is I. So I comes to 5.3 angstrom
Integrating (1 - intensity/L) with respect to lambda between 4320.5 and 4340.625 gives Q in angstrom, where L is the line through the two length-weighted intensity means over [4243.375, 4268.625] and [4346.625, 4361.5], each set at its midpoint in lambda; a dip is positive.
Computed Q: 1.5 angstrom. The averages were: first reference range 4.47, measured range 4.58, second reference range 5.09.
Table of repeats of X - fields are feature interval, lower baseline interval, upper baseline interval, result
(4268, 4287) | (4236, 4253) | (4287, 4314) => -1.2 angstrom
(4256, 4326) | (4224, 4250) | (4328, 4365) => 8.9 angstrom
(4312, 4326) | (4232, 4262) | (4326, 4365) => 1.1 angstrom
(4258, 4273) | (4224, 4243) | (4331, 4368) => 0.3 angstrom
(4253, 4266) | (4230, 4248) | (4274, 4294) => -1.0 angstrom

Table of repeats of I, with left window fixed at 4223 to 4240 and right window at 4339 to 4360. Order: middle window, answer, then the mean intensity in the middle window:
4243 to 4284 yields -1.58 angstrom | 4.3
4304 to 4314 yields 2.90 angstrom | 3.23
